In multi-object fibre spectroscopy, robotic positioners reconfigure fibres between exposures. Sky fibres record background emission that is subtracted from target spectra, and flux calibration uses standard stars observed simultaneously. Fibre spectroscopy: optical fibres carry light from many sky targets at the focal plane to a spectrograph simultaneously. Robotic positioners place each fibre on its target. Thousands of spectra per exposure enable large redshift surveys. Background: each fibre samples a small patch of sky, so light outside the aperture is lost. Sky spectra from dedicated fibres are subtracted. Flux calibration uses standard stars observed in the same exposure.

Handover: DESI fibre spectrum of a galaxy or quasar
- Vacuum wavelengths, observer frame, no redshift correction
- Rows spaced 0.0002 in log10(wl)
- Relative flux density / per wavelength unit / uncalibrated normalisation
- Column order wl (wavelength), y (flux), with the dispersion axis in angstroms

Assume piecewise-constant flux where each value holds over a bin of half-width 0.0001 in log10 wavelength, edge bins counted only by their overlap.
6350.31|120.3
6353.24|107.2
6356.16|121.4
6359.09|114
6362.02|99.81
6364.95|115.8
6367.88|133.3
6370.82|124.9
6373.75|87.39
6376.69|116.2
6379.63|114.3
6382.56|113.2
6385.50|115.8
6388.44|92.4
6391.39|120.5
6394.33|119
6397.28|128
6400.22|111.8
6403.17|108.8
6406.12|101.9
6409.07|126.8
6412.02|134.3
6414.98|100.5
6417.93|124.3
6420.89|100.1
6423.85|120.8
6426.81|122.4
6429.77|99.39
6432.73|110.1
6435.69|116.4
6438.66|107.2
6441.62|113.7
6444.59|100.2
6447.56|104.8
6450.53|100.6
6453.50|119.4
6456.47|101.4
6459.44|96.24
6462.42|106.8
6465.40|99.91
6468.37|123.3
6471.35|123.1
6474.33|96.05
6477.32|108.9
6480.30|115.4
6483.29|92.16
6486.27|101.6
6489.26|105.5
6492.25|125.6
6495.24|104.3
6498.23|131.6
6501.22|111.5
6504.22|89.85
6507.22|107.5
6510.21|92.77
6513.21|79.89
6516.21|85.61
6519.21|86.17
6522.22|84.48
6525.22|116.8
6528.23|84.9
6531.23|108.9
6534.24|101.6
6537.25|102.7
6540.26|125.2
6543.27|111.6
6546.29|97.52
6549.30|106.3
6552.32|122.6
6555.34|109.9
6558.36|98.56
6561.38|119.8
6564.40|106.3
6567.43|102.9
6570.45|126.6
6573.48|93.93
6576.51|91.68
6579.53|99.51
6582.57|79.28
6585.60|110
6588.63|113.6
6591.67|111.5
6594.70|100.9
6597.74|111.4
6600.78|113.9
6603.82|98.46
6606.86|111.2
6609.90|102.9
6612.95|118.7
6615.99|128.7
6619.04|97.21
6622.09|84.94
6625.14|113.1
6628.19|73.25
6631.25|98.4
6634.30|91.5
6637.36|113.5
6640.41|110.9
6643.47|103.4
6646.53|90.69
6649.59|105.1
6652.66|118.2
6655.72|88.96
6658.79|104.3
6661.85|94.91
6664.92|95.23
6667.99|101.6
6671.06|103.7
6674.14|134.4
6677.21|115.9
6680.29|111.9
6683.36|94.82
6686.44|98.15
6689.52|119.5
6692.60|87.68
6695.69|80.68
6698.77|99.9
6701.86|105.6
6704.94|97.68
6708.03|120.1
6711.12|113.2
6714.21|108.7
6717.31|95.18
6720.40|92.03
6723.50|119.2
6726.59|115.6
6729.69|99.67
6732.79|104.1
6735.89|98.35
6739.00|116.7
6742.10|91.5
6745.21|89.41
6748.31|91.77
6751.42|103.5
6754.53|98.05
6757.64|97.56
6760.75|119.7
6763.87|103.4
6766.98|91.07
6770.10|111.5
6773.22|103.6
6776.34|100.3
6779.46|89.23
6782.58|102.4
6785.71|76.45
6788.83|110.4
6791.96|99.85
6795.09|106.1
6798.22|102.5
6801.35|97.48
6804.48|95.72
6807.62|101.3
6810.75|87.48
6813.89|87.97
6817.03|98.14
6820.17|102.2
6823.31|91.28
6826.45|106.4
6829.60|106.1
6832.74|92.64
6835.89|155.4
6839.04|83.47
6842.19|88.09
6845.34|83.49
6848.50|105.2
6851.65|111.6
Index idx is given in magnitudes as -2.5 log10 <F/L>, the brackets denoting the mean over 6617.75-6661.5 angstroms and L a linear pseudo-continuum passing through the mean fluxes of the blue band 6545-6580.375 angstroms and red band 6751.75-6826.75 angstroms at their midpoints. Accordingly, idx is 0.05 mag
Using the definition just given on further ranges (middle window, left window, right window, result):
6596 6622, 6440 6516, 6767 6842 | -0.06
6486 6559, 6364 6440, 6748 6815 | 0.06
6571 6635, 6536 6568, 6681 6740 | 0.05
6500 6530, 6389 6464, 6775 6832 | 0.15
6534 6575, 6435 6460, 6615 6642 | -0.06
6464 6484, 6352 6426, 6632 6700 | 0.02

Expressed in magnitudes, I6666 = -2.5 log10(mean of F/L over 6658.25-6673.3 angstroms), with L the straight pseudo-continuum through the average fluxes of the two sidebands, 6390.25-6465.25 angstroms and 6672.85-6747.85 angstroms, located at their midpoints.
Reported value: 0.04 mag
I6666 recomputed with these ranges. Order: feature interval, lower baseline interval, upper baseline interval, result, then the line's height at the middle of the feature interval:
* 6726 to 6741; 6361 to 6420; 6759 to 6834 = -0.04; 102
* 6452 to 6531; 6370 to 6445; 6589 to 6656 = 0.06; 109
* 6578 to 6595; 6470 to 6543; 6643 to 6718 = 0.01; 104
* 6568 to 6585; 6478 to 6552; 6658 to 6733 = 0.05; 104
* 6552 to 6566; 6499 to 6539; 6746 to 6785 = -0.13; 97.7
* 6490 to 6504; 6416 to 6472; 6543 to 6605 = -0.07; 108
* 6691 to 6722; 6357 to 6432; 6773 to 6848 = 0.02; 102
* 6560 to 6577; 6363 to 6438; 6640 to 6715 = 0.00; 108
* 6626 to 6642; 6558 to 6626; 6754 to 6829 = 0.07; 105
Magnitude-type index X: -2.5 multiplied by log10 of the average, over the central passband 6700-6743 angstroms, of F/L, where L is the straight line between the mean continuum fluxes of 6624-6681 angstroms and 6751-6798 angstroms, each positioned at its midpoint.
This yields -0.039 mag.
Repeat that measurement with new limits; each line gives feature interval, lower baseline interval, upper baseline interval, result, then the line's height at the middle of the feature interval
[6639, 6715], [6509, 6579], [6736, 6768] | -0.03 mag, 101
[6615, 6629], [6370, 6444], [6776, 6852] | 0.06 mag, 106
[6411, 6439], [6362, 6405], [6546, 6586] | -0.02 mag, 112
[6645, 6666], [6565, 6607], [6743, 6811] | 0.03 mag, 103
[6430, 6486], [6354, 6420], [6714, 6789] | 0.05 mag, 112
